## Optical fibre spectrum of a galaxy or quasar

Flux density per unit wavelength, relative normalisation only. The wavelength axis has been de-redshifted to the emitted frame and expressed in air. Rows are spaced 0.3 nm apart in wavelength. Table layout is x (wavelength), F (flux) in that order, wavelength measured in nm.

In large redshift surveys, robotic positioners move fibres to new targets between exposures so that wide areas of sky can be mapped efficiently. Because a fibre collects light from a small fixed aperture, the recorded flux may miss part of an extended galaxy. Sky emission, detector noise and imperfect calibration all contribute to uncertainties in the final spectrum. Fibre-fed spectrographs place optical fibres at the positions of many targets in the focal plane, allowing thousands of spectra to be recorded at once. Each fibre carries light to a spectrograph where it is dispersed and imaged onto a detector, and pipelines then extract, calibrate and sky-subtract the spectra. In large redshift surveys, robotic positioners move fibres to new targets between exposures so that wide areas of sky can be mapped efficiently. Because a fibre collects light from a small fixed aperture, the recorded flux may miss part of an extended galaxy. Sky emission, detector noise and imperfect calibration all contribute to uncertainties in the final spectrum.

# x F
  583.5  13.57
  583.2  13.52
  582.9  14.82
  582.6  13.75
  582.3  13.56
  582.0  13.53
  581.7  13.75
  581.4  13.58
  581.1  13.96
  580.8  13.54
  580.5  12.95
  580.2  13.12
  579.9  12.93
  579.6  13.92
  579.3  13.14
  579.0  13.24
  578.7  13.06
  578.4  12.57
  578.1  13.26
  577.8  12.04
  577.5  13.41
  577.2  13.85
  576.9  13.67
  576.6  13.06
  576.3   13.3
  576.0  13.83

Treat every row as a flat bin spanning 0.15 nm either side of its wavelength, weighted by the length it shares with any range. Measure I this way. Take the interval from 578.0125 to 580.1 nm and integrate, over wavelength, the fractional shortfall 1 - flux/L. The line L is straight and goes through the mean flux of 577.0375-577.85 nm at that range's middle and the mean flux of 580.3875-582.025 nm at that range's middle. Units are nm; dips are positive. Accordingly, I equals 0.03 nm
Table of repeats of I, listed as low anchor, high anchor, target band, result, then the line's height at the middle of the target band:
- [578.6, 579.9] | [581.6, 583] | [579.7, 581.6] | 0.03 nm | 13.6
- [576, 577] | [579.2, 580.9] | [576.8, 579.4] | 0.04 nm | 13.3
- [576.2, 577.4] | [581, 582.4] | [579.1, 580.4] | 0.03 nm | 13.6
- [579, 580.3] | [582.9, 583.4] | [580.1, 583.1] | -0.01 nm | 13.6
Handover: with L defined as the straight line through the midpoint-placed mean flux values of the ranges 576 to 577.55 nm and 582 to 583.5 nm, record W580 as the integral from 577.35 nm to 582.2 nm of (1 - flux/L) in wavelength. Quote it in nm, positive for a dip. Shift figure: 0.15 nm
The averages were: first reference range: 13.5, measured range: 13.3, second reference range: 13.8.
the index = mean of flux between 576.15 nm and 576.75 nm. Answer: 13.2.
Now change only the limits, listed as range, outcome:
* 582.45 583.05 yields 14.3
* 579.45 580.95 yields 13.3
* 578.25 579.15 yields 13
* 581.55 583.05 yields 13.9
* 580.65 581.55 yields 13.7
